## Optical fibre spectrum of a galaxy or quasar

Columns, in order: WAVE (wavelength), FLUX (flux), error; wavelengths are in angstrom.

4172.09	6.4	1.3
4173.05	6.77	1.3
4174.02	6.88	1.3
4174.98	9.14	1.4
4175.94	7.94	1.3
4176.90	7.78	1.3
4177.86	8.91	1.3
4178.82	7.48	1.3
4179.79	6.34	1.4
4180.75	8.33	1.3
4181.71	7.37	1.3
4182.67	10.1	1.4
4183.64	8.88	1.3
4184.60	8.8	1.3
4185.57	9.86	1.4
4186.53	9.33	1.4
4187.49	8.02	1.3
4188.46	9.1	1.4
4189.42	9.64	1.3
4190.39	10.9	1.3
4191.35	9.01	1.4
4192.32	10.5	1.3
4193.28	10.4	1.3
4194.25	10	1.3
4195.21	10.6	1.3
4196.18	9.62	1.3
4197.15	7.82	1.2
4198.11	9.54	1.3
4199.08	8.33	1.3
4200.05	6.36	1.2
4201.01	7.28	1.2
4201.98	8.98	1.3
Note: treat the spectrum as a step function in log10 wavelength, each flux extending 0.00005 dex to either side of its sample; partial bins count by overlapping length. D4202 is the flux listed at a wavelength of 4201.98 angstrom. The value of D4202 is 8.98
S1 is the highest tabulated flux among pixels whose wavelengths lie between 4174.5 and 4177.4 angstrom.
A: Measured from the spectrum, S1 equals 9.14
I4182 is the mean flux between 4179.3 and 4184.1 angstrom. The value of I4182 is 8.19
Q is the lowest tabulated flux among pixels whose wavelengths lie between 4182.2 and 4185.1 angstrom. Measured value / 8.8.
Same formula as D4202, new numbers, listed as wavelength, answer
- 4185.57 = 9.86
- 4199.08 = 8.33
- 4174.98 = 9.14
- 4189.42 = 9.64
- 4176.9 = 7.78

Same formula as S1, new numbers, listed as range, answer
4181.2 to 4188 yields 10.1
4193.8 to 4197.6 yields 10.6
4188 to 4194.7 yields 10.9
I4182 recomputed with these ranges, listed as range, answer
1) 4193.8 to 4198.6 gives 9.51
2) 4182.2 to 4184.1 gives 9.46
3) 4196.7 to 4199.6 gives 8.55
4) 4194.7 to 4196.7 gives 10.1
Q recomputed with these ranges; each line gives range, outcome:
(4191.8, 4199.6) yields 7.82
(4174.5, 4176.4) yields 7.94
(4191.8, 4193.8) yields 10.4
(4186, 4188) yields 8.02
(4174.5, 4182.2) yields 6.34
